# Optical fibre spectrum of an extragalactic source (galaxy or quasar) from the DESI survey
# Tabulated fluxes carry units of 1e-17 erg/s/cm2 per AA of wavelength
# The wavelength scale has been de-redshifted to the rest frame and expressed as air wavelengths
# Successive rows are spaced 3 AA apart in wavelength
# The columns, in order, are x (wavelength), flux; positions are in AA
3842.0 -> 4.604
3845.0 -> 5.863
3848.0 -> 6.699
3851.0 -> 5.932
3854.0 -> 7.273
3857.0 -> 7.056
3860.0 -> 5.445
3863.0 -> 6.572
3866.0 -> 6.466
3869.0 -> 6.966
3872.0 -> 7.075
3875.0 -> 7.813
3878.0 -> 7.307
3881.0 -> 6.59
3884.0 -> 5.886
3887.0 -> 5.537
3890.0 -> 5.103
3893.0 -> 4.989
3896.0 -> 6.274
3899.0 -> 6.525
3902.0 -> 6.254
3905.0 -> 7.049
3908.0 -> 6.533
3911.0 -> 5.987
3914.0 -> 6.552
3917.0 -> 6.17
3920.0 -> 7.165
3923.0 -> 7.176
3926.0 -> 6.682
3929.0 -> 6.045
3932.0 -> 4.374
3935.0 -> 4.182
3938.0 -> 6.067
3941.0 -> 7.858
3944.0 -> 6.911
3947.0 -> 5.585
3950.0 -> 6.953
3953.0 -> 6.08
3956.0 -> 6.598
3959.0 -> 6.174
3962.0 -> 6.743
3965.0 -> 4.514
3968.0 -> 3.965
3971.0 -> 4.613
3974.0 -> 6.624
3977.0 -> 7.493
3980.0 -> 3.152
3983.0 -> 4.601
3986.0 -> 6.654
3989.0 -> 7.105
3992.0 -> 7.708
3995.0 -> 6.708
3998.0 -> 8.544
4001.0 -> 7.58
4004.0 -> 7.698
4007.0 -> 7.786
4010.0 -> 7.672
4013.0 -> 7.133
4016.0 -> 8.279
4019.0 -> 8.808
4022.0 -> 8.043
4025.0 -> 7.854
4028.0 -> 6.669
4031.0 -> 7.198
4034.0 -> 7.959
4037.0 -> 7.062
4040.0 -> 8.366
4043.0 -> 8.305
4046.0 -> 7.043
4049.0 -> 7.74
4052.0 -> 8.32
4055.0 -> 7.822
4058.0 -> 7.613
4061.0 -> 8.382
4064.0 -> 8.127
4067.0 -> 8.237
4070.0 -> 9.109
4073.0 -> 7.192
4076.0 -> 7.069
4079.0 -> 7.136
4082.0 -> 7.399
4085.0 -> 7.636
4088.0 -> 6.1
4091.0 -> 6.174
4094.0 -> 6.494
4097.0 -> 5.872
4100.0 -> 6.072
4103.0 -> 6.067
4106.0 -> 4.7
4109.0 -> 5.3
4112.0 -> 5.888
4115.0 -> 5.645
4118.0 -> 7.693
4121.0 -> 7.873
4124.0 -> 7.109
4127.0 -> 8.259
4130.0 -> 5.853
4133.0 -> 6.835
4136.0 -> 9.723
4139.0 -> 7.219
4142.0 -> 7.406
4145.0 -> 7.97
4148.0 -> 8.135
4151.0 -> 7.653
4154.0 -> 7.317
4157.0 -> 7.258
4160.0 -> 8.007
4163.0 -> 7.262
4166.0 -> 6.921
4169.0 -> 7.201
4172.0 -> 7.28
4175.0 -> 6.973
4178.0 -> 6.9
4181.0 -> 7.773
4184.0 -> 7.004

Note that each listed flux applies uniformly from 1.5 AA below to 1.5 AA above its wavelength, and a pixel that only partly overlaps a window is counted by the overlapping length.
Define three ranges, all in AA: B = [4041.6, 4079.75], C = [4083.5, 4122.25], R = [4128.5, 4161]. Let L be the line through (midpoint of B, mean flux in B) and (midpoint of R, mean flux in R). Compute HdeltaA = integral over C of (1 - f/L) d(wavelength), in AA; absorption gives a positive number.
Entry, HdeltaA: 7.3 AA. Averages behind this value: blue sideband 7.87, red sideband 7.57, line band 6.26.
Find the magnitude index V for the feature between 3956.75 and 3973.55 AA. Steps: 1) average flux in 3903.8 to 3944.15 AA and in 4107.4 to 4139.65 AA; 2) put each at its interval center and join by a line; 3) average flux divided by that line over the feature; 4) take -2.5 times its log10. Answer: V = 0.20 mag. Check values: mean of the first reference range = 6.31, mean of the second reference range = 7.02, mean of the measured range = 5.35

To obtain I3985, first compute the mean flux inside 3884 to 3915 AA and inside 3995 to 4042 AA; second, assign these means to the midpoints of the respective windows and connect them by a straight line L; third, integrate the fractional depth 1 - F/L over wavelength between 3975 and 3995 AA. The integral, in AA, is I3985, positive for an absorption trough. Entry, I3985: 3.0 AA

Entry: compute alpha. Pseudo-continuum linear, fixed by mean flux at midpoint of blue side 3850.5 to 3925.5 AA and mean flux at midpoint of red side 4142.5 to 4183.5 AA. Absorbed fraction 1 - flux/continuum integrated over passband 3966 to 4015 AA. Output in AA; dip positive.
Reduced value 2.0 AA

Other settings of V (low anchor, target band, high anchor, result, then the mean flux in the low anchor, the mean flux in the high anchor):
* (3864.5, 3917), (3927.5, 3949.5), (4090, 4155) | 0.10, 6.4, 6.88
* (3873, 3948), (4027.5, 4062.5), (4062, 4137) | -0.15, 6.27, 6.93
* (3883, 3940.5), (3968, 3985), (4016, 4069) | 0.31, 6.06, 7.88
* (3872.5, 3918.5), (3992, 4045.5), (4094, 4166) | -0.16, 6.32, 6.99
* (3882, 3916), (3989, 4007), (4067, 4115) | -0.20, 6.07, 6.57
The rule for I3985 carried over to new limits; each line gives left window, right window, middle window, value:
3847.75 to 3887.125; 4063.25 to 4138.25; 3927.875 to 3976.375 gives 6.4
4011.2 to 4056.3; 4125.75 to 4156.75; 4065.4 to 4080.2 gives -0.1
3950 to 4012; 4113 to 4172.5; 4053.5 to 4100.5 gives -2.0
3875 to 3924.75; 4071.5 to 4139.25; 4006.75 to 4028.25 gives -4.1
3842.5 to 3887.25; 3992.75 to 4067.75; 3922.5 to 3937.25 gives 3.0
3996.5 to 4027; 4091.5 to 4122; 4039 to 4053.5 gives -1.3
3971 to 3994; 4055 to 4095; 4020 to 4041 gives -2.5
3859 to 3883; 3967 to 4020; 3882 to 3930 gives 3.8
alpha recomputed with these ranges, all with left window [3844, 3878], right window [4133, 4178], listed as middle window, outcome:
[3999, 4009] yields -0.88 AA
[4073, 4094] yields 1.23 AA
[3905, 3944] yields 3.32 AA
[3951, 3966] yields 1.87 AA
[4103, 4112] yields 2.53 AA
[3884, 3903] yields 2.83 AA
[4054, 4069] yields -1.66 AA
